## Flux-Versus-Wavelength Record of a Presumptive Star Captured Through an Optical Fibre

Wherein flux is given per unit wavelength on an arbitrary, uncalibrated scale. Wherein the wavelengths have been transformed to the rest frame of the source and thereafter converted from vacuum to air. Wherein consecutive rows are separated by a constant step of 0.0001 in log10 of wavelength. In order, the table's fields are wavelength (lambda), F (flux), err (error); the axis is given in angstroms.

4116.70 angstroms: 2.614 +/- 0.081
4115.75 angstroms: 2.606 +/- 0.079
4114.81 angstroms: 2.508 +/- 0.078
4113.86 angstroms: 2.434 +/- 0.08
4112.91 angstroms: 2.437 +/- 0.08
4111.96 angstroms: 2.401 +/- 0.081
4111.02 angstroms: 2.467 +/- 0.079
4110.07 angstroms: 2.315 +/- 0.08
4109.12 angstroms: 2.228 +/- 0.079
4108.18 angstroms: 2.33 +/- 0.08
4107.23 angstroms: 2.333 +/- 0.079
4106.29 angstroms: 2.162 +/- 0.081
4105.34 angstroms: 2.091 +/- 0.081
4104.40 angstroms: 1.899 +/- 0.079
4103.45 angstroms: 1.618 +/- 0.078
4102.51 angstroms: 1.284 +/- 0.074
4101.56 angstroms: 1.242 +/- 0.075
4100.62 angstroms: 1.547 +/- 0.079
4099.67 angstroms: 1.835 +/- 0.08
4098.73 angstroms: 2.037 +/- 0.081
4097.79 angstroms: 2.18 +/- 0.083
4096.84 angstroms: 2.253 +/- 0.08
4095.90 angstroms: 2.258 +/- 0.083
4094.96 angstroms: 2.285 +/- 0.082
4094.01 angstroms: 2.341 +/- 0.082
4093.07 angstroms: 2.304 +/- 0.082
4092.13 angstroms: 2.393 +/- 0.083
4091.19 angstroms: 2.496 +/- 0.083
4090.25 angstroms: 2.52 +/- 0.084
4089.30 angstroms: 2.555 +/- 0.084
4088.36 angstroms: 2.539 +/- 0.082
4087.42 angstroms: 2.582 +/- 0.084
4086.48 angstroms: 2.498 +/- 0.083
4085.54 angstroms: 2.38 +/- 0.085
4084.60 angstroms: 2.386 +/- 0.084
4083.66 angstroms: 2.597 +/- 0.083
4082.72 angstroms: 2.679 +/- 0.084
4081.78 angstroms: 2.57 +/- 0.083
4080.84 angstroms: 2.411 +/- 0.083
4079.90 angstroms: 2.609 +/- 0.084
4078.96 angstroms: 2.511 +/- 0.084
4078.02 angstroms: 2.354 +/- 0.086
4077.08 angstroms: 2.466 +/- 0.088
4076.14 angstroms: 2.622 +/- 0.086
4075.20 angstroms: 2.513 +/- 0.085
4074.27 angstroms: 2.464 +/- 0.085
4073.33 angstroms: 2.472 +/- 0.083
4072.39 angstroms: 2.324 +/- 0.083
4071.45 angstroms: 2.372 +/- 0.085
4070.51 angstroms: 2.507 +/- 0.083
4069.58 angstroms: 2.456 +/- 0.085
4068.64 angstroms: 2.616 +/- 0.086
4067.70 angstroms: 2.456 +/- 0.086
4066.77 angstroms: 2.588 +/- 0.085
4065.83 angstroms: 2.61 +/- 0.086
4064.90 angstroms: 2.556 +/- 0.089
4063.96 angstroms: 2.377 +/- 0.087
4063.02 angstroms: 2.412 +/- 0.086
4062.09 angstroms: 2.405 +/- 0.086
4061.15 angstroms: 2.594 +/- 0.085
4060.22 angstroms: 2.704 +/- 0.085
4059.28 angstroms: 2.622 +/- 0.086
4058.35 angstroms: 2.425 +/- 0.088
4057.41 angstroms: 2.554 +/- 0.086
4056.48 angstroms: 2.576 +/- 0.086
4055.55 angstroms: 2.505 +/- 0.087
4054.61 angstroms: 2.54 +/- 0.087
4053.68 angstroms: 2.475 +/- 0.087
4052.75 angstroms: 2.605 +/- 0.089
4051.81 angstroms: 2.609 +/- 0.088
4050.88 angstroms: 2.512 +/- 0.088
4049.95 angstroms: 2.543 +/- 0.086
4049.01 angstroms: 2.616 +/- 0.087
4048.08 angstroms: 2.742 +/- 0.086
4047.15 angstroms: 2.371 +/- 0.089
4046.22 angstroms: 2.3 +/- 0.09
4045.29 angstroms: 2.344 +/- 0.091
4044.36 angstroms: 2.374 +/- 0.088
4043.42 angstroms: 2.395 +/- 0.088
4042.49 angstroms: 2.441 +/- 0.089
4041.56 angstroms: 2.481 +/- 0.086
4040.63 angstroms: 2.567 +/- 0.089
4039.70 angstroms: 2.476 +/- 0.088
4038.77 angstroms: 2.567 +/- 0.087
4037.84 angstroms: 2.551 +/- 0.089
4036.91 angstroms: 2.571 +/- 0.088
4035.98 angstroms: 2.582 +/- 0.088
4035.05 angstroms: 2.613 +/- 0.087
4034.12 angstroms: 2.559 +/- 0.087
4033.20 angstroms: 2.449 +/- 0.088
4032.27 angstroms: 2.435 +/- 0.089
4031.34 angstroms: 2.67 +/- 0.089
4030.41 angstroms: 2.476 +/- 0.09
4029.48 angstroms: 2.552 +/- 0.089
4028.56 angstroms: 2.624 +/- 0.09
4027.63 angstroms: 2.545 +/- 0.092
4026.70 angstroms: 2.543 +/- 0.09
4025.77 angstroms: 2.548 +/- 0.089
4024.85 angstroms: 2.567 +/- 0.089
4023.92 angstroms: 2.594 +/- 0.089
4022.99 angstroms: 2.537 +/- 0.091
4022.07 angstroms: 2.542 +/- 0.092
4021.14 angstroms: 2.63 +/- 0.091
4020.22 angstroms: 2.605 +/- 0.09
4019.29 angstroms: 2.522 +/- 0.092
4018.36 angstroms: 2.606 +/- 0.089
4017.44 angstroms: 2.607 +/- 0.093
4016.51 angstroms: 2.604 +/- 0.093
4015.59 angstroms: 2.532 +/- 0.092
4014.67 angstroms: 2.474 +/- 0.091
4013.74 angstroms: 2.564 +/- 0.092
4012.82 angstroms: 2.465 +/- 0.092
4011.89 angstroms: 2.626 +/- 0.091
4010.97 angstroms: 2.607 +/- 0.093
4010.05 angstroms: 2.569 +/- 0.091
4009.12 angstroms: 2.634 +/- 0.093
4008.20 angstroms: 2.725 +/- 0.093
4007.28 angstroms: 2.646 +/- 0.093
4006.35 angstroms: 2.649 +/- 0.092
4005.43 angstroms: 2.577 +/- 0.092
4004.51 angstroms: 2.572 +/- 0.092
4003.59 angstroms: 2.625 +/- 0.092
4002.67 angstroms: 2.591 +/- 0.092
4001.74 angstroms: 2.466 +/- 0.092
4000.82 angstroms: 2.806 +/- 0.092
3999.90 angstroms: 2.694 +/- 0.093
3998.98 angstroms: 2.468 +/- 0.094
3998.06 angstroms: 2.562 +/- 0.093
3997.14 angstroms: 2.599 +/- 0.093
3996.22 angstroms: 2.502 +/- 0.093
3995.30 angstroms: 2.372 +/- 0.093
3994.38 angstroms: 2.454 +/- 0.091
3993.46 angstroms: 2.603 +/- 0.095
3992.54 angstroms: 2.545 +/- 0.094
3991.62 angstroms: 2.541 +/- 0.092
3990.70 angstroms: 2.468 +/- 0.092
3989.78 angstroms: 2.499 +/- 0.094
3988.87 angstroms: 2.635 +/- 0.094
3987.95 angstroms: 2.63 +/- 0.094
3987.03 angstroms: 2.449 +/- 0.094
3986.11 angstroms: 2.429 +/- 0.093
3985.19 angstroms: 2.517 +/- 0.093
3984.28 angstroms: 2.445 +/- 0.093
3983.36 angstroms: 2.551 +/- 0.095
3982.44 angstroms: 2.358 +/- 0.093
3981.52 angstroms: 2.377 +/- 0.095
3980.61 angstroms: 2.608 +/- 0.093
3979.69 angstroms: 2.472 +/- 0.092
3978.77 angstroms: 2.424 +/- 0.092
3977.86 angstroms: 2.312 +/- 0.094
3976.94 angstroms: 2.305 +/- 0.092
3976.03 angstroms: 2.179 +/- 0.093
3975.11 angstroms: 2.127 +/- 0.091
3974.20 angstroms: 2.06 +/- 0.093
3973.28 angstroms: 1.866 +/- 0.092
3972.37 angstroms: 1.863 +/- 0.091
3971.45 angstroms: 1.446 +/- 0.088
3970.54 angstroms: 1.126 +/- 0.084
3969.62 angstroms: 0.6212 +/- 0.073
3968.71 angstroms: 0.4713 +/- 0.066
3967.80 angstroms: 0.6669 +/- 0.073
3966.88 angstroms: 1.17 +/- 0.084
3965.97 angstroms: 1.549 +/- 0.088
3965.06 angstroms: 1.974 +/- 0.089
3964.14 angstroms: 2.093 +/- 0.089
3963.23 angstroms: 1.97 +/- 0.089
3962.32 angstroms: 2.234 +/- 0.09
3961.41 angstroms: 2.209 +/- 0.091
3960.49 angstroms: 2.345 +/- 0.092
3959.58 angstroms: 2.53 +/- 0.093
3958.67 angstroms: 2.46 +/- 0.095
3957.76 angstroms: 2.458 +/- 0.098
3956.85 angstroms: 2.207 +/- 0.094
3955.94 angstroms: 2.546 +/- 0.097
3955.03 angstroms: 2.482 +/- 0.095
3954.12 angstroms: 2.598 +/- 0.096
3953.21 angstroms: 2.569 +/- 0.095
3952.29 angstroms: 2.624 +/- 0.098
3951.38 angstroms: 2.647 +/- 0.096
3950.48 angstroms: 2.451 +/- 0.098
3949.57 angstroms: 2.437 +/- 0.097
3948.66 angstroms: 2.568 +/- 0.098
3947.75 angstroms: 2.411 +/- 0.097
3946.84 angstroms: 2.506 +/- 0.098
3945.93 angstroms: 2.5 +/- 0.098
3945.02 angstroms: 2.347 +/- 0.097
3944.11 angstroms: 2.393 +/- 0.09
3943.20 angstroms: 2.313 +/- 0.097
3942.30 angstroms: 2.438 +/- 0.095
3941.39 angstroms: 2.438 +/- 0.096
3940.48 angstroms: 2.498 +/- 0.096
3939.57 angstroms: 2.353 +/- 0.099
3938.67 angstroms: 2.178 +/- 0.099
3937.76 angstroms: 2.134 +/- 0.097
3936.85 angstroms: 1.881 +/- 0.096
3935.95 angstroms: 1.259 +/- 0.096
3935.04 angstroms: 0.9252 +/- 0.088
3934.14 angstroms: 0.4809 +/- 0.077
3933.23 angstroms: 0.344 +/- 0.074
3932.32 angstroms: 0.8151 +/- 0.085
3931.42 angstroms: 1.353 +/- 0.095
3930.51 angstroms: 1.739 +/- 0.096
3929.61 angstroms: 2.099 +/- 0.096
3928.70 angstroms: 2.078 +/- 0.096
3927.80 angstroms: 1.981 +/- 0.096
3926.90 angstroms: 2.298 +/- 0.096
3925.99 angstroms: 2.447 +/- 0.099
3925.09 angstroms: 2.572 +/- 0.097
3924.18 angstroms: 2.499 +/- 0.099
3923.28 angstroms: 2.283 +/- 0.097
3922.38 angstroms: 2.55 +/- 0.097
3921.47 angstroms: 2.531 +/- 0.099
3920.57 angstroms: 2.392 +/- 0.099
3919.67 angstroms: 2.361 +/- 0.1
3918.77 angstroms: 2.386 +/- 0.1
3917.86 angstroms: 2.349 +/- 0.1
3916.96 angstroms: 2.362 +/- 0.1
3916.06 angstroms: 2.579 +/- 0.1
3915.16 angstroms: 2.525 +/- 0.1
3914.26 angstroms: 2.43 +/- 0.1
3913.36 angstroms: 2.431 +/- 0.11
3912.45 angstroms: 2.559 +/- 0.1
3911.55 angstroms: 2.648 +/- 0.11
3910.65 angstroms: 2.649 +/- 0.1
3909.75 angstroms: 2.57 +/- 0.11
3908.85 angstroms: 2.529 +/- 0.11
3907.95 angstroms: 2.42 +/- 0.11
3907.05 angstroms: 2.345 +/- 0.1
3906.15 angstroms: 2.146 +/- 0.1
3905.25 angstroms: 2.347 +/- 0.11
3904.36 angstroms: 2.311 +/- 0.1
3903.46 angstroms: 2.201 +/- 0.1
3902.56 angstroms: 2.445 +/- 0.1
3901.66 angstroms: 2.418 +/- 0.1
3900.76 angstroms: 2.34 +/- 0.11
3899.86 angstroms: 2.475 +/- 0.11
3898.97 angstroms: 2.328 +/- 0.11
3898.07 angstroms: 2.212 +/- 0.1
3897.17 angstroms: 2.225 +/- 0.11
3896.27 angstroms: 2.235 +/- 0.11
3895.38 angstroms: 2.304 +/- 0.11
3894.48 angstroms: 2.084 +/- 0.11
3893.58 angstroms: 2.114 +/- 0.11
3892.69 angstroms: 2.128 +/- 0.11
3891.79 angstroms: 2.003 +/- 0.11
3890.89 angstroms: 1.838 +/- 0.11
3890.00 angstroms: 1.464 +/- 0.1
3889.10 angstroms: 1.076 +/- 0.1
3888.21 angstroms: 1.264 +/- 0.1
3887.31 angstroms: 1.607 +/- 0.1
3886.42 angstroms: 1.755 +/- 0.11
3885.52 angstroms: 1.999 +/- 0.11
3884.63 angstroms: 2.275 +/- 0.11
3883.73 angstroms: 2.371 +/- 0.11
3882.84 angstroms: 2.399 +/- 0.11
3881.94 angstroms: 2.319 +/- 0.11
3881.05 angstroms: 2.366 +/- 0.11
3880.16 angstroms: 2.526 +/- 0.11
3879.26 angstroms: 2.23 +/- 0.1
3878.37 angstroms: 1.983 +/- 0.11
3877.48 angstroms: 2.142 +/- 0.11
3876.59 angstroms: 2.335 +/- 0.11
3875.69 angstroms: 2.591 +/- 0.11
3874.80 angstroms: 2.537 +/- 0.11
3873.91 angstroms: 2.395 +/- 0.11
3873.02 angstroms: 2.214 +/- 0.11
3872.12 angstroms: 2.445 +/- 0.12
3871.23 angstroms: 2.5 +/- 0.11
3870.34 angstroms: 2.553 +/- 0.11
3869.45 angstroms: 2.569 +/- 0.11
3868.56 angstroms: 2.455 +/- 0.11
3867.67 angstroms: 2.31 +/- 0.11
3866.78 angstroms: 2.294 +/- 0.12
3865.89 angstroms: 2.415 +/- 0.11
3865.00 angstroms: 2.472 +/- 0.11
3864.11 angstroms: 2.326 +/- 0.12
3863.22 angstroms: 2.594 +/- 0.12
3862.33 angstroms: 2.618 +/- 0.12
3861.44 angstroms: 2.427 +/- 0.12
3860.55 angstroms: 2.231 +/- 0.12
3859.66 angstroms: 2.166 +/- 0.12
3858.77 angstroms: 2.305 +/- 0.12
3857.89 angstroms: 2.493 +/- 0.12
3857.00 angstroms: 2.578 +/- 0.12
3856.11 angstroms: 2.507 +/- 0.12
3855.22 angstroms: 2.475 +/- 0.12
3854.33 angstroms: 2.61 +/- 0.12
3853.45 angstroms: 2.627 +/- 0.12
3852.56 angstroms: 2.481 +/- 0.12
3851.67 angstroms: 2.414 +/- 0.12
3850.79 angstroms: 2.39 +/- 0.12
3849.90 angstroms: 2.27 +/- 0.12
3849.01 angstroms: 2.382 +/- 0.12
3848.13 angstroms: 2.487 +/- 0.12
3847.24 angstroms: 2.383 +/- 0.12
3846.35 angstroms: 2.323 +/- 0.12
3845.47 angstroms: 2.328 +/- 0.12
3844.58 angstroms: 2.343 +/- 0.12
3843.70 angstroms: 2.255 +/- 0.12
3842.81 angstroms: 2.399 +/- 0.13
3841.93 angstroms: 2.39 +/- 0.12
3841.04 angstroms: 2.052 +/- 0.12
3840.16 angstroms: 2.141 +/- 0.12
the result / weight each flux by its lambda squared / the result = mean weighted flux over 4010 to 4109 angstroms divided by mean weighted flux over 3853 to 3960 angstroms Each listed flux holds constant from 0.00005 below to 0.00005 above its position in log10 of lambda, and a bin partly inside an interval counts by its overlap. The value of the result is 1.2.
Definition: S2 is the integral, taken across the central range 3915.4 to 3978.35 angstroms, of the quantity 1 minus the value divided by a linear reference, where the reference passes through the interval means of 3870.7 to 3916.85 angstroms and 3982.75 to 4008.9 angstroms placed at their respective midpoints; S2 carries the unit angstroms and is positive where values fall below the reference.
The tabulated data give 9.0 angstroms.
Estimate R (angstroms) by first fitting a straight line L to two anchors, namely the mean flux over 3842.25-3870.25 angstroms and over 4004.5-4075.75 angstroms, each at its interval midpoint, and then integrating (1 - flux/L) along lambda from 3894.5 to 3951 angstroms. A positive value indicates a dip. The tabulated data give 5.55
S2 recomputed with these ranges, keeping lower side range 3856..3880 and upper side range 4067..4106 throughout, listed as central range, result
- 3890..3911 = 1.0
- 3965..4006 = 2.3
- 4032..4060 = -2.3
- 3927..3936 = 3.9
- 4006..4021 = -1.6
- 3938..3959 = -0.8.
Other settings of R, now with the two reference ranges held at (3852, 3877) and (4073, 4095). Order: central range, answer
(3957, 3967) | 1.4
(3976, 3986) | 0.2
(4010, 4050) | -1.0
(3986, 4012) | -1.1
